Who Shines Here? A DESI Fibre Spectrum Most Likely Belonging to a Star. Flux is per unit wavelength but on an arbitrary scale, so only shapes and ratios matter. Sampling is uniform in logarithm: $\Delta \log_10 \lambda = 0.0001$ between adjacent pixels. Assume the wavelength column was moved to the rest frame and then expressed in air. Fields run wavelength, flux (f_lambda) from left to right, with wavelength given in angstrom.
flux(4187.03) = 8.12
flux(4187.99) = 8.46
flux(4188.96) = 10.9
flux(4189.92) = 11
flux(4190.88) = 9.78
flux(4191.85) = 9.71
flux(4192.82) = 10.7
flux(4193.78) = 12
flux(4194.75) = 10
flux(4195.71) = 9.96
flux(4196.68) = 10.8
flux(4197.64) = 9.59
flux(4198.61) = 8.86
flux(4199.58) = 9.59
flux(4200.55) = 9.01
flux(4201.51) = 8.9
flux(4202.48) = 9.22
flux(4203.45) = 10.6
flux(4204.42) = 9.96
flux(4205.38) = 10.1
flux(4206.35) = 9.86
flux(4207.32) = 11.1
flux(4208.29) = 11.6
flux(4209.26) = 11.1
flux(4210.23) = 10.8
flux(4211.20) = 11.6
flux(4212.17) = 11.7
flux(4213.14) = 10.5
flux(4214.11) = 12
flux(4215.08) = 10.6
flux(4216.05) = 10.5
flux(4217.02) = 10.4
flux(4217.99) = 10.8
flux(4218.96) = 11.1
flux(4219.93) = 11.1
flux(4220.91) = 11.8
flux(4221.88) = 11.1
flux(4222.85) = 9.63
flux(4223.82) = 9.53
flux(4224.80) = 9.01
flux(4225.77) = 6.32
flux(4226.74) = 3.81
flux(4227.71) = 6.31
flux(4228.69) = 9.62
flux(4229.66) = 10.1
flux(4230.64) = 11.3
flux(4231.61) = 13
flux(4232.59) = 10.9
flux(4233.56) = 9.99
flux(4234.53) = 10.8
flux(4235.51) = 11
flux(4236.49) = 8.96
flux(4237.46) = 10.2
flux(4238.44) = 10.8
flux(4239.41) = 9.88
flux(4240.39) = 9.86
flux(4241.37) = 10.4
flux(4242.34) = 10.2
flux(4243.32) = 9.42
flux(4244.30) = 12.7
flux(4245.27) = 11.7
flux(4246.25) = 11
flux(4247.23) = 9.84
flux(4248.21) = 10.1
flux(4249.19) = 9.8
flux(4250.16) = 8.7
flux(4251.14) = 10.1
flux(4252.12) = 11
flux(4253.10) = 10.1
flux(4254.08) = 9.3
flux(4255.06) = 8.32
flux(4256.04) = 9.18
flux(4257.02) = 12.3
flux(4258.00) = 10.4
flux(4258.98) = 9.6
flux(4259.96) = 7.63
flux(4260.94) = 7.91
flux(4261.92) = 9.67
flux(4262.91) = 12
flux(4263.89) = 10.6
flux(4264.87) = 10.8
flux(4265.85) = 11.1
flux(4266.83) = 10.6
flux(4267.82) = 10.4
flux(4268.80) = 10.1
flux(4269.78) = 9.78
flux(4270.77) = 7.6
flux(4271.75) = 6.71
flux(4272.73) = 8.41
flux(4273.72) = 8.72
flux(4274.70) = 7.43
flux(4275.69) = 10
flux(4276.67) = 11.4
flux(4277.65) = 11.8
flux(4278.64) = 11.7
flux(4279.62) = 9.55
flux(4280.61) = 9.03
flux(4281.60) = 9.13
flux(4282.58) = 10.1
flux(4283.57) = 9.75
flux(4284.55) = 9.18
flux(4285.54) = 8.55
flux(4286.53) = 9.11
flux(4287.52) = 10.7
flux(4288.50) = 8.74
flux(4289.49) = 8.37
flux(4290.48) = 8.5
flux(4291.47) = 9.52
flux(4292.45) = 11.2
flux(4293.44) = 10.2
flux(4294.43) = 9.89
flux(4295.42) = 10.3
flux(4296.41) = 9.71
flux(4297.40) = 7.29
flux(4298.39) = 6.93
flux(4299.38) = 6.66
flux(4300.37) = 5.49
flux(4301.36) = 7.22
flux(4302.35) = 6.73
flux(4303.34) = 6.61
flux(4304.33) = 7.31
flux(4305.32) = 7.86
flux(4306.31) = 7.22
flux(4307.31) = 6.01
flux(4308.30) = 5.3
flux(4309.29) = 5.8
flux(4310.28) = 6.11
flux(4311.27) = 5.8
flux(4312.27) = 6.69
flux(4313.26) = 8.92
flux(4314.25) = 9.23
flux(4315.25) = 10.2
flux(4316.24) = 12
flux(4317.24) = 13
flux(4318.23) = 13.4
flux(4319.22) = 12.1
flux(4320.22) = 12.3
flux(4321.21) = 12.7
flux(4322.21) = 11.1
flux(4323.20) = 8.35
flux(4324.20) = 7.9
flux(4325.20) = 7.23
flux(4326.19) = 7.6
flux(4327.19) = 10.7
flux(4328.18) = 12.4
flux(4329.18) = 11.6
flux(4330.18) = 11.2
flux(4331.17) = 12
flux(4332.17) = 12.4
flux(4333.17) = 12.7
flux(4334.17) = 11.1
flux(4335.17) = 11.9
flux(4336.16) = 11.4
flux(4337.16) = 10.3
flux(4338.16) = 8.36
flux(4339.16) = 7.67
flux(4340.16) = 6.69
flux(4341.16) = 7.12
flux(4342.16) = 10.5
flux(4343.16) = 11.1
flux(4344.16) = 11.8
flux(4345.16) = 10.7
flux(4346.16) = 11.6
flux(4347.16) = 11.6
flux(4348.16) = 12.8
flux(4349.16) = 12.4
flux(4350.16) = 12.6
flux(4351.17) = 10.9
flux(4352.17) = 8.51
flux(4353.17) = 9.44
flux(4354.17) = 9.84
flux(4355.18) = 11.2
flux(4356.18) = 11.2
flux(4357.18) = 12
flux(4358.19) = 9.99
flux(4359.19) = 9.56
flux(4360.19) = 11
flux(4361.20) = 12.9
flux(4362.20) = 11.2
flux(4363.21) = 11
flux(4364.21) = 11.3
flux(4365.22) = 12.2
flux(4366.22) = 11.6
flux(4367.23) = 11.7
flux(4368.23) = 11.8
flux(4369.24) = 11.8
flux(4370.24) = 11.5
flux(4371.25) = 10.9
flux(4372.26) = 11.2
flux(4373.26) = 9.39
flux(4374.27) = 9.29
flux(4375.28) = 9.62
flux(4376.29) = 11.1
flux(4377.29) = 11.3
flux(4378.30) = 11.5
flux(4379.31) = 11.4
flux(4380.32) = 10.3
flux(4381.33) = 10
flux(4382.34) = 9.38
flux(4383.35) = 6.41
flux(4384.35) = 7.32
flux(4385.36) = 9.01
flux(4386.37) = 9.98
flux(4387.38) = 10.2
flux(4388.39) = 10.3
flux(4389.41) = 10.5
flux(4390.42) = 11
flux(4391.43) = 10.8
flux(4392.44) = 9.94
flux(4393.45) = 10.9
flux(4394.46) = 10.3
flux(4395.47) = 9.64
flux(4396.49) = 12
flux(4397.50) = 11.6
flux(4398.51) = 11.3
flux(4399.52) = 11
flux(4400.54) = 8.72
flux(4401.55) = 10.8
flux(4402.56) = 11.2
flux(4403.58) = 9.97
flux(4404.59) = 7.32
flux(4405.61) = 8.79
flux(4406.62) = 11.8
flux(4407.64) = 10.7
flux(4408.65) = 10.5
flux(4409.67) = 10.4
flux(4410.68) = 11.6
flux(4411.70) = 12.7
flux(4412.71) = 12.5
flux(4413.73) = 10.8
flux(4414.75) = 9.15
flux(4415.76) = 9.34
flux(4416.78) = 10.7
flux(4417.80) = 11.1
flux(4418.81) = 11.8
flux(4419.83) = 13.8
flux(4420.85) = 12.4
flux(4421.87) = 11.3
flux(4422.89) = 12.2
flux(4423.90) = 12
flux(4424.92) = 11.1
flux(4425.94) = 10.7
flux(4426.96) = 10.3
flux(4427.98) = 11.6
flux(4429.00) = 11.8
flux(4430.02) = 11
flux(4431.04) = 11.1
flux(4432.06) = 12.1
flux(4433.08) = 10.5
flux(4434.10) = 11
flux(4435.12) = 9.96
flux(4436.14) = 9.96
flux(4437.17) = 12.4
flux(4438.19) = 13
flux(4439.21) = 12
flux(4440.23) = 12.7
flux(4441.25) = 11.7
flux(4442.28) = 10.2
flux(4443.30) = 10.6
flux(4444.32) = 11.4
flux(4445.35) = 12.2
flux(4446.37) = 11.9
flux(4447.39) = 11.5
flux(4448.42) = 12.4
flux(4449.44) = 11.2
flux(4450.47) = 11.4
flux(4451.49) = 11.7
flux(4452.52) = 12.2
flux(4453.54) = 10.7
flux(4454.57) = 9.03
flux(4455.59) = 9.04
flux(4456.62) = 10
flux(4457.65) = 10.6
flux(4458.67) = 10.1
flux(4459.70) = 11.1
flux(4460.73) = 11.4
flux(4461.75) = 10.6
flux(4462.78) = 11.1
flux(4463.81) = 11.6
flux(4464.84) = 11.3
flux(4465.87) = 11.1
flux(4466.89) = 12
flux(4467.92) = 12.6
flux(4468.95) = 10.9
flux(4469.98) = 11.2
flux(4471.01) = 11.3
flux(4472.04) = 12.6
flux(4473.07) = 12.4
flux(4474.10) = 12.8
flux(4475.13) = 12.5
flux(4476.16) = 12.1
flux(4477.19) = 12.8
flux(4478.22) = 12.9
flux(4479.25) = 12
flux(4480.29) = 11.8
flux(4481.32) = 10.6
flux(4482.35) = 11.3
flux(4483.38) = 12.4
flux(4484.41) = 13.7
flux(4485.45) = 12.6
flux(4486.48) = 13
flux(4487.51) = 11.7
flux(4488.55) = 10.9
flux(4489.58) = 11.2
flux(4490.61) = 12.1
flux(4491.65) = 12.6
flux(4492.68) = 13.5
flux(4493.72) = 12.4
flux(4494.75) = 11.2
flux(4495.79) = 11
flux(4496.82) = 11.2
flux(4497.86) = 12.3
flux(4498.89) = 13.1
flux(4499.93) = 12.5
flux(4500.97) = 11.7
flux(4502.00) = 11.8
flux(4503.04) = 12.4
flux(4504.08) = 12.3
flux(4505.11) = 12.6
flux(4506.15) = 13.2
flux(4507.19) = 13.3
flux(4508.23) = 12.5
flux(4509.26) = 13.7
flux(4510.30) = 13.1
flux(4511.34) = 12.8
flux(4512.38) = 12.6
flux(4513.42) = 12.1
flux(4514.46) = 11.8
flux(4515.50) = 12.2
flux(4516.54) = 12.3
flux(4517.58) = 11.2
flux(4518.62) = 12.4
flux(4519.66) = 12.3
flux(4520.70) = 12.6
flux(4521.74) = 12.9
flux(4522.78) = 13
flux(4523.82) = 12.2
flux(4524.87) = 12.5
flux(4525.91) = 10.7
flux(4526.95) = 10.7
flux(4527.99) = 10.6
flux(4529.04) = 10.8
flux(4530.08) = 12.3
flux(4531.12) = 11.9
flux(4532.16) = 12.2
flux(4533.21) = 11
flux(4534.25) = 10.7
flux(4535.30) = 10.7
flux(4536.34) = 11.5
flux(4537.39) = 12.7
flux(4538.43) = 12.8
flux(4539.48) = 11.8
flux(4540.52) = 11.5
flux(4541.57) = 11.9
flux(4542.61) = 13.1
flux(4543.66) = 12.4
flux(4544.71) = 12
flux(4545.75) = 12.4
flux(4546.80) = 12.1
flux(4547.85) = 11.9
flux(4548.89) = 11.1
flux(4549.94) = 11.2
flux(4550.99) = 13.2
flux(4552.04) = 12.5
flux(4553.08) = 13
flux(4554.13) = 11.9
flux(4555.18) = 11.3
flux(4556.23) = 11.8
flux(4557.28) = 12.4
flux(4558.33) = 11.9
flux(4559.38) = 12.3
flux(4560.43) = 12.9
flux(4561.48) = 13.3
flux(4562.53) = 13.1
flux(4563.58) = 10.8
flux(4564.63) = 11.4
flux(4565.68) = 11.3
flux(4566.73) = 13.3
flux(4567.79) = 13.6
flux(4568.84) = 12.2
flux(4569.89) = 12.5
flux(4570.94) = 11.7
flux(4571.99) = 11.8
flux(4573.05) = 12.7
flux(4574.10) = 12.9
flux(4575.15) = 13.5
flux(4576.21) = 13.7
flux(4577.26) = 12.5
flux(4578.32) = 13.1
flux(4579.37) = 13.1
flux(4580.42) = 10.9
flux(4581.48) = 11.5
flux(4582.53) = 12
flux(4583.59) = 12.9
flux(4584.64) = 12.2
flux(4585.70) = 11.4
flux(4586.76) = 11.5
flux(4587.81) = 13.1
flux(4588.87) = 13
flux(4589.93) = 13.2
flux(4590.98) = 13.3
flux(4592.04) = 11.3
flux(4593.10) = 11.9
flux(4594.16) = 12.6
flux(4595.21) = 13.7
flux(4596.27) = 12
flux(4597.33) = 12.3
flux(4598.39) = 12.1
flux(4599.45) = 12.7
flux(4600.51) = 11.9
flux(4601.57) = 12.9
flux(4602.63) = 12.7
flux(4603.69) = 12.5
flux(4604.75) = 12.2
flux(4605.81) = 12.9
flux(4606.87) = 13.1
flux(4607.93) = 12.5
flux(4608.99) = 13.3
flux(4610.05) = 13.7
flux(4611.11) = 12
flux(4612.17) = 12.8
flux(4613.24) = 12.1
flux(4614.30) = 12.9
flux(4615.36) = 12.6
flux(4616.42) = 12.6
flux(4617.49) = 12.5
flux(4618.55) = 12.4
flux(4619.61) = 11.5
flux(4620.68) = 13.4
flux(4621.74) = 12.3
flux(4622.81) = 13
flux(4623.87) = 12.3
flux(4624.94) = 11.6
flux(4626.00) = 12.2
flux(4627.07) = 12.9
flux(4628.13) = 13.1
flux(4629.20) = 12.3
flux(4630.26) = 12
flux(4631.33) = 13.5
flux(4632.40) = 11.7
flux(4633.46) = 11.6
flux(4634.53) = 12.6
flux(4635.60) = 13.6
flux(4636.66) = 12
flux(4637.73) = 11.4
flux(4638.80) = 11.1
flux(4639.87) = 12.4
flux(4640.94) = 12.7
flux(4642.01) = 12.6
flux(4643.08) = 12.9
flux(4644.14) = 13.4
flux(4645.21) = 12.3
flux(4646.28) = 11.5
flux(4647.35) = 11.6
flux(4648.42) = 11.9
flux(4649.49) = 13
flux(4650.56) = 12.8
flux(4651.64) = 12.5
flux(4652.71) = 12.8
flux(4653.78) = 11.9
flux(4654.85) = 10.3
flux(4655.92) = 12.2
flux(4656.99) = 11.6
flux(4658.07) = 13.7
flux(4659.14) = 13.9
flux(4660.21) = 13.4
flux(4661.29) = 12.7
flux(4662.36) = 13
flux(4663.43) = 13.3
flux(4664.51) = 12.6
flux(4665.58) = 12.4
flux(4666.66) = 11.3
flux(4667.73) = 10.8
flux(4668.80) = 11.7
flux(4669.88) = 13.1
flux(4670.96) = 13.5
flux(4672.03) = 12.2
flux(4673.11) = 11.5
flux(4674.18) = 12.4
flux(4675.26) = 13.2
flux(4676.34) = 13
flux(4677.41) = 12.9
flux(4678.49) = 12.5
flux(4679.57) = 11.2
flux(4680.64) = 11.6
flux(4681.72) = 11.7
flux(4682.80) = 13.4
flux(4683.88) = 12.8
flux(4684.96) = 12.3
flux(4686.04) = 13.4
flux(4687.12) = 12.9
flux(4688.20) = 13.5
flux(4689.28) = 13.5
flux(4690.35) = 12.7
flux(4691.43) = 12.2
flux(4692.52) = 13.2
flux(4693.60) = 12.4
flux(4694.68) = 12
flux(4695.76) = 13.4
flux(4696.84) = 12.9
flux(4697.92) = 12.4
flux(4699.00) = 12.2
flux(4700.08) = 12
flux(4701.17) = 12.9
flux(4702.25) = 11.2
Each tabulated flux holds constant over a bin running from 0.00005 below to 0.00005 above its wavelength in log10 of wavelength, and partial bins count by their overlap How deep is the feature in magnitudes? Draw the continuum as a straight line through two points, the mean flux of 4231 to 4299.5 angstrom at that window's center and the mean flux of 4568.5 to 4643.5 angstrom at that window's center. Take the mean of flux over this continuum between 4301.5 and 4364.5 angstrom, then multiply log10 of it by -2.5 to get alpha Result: 0.04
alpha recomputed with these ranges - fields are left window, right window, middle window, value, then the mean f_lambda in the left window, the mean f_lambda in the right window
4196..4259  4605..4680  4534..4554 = -0.01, 10.1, 12.5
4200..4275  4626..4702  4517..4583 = -0.03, 10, 12.5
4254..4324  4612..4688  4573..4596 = -0.06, 9.19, 12.4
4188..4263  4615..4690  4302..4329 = 0.18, 10.1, 12.5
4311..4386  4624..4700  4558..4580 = -0.06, 10.5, 12.5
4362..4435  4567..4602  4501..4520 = -0.06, 10.8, 12.5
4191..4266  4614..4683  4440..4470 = 0.02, 10.1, 12.4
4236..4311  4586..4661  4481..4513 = -0.09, 9.23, 12.5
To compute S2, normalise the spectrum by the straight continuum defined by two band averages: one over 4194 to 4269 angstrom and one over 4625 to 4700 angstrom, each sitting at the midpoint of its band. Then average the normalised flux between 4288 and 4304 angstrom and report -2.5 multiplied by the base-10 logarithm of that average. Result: 0.25 mag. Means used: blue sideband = 10.1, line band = 8.33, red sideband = 12.5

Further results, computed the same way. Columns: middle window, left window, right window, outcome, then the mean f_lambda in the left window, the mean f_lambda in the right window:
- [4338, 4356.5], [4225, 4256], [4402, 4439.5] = 0.02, 9.84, 11.1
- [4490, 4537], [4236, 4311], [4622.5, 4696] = -0.08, 9.23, 12.5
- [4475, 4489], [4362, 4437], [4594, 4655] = -0.07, 10.7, 12.5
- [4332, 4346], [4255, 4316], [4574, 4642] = -0.09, 8.87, 12.5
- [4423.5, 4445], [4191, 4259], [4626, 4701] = 0.00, 10.2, 12.5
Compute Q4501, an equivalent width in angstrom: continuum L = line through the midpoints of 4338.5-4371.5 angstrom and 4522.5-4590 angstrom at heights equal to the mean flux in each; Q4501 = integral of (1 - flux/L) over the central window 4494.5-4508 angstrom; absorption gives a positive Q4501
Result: -0.5 angstrom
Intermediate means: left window 10.8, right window 12.1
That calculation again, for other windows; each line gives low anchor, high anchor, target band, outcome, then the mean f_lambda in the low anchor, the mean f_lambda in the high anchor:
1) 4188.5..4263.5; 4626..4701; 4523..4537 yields 0.4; 10.1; 12.5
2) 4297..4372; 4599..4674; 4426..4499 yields -3.7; 9.95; 12.5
